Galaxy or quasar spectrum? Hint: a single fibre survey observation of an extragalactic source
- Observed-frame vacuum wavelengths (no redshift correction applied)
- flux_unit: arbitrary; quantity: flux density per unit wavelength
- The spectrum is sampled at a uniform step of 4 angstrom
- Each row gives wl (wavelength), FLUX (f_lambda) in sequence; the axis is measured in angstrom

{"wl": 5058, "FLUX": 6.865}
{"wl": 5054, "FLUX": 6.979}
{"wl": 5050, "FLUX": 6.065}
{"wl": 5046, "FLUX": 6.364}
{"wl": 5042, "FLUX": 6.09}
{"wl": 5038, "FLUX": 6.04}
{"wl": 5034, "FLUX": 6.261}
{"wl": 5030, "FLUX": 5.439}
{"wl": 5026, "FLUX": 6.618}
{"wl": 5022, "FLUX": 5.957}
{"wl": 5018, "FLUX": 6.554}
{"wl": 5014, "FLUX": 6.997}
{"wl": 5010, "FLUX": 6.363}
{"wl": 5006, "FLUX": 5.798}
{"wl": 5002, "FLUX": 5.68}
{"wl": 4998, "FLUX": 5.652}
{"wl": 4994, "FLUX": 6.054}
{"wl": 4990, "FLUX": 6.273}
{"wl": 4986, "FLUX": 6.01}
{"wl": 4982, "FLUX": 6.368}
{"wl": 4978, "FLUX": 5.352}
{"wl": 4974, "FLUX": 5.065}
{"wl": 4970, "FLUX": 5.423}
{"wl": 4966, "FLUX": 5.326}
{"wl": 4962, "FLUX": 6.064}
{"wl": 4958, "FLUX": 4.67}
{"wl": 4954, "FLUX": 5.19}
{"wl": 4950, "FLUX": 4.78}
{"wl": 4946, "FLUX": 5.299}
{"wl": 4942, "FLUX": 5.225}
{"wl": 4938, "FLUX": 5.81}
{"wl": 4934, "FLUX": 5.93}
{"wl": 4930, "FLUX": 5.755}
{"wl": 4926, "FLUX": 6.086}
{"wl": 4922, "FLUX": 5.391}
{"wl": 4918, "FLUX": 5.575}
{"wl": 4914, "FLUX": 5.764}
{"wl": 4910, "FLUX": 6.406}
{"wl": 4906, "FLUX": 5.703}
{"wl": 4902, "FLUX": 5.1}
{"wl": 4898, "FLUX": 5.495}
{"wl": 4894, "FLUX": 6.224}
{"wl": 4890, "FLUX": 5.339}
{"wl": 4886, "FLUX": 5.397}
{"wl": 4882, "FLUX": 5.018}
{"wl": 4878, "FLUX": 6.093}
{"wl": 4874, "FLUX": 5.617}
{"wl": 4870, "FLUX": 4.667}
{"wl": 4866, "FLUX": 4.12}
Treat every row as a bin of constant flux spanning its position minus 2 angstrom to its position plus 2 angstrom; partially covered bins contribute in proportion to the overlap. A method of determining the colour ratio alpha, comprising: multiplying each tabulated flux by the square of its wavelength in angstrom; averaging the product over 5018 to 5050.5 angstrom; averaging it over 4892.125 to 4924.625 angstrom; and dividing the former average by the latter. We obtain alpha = 1.1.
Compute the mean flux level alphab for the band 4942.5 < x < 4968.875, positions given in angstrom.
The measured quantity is 5.23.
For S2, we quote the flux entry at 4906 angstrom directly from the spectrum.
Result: 5.703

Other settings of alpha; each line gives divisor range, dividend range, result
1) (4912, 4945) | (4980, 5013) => 1.10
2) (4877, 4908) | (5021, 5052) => 1.17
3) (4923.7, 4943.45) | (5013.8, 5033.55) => 1.12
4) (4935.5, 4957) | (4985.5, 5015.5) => 1.19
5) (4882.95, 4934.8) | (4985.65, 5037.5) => 1.12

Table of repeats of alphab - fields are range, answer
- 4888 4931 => 5.71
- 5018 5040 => 6.11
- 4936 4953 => 5.27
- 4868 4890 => 5.36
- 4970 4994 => 5.8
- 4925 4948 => 5.67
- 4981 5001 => 6.04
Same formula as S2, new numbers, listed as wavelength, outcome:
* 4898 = 5.495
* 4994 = 6.054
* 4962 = 6.064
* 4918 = 5.575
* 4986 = 6.01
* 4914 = 5.764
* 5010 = 6.363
